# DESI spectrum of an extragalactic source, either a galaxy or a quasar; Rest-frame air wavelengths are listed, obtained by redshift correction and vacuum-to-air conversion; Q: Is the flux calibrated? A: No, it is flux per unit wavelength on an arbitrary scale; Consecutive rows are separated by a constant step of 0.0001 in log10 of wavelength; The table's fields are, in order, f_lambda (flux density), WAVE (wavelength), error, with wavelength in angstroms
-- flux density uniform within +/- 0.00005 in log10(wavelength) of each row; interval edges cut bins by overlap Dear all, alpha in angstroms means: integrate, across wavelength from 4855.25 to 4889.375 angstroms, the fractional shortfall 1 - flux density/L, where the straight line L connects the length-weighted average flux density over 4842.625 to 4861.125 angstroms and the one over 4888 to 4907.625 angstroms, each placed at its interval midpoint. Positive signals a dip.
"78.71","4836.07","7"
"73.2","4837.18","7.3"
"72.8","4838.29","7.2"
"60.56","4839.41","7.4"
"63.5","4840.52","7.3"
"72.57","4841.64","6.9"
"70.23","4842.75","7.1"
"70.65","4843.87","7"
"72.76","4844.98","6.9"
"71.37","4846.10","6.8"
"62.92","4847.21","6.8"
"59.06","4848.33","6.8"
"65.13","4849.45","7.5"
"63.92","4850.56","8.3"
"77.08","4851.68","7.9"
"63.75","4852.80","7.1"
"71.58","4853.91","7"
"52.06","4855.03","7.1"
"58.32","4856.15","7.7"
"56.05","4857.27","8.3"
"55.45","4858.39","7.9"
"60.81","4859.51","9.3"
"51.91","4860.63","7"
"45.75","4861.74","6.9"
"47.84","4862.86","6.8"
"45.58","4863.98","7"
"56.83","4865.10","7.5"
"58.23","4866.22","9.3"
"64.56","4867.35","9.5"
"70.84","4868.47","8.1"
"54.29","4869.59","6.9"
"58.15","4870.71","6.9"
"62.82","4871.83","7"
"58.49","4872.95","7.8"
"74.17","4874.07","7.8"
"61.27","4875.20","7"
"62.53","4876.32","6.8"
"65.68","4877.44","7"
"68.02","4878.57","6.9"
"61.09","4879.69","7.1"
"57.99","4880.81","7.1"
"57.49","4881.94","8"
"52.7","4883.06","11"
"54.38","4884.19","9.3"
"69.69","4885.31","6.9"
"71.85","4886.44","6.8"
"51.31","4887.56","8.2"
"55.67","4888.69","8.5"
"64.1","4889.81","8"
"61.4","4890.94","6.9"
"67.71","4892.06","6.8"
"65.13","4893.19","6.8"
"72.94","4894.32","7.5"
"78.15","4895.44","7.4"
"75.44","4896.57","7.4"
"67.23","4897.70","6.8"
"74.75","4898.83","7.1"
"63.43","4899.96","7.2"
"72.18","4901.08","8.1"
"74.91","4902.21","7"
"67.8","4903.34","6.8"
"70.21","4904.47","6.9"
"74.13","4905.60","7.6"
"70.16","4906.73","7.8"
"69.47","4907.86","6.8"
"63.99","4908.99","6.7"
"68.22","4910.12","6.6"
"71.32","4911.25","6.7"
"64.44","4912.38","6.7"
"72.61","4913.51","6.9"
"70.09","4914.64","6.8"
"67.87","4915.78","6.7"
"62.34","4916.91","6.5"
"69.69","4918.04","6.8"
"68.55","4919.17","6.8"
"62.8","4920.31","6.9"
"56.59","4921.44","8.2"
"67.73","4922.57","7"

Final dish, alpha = 3.7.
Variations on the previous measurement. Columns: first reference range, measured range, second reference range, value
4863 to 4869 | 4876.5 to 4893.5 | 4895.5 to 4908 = 0.92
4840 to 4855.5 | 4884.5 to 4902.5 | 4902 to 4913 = 0.31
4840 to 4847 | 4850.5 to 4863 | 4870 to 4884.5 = 1.45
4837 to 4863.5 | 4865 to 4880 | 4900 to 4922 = 0.49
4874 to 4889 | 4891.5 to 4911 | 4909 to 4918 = -1.48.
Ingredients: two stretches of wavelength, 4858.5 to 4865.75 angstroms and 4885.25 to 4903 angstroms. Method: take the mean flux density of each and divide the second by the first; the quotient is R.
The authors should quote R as 1.3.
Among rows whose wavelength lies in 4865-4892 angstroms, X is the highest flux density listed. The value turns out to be 74.17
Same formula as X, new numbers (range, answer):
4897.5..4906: 74.91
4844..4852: 77.08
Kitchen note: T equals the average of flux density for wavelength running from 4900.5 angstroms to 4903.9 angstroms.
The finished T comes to 71.7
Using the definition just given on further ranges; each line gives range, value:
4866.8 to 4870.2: 63.2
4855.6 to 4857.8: 57.2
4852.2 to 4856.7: 61.6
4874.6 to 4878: 63.2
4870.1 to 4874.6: 63.3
